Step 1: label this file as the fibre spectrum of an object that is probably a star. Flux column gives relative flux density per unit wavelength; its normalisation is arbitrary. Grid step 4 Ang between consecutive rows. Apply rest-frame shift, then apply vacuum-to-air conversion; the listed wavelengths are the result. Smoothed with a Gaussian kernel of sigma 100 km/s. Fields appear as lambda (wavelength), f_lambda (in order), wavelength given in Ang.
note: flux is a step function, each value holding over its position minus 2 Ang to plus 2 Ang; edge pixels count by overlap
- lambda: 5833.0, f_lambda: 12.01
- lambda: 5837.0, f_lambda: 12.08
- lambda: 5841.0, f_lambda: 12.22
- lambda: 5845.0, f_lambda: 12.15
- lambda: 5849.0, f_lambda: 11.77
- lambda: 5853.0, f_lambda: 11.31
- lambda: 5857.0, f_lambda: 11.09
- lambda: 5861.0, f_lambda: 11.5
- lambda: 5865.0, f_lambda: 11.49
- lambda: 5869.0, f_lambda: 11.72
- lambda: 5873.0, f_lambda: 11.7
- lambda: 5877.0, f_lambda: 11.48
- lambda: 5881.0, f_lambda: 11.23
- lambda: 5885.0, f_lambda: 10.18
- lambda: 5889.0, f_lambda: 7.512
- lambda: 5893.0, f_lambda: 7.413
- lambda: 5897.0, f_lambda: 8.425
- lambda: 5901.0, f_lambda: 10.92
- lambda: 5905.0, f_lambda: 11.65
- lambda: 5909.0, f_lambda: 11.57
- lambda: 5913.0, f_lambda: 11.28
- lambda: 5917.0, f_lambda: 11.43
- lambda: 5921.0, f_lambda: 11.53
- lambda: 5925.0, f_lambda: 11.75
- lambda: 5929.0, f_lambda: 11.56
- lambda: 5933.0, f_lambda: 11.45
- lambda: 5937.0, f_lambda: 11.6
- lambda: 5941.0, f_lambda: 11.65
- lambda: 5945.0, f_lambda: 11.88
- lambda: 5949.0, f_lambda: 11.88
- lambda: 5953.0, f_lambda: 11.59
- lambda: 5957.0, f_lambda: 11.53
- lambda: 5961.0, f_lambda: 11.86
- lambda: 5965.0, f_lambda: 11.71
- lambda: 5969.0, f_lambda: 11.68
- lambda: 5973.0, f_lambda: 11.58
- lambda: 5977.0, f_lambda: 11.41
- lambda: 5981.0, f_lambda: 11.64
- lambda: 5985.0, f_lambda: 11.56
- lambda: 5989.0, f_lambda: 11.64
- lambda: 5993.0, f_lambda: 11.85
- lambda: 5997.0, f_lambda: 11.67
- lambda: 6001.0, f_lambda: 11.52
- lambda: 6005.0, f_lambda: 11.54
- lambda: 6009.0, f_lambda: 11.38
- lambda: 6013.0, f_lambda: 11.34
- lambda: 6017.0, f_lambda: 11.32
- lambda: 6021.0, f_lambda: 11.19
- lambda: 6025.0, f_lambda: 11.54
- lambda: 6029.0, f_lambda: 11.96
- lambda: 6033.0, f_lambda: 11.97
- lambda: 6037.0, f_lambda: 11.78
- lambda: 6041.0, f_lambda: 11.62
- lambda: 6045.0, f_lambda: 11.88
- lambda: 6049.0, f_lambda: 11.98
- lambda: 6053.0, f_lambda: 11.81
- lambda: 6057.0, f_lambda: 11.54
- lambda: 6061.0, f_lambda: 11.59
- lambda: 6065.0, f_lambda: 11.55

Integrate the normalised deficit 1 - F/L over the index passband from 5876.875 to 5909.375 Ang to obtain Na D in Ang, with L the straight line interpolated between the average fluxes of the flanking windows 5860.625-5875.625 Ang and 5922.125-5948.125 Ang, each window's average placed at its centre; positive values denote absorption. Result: 4.9 Ang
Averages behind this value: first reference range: 11.6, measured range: 9.88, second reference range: 11.7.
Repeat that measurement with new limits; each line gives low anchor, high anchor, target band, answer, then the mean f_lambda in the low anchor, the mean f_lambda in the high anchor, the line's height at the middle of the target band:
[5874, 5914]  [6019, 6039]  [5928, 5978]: -3.77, 10.2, 11.7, 10.8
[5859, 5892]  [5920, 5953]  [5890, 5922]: 2.34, 10.7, 11.7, 11.2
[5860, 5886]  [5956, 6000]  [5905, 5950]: -0.32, 11.4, 11.6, 11.5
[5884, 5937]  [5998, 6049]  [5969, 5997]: -0.98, 10.6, 11.6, 11.2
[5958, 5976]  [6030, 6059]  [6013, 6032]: 0.42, 11.7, 11.8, 11.8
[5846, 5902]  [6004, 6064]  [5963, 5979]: -0.54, 10.6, 11.6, 11.2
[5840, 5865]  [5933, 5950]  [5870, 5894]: 3.21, 11.6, 11.7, 11.7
